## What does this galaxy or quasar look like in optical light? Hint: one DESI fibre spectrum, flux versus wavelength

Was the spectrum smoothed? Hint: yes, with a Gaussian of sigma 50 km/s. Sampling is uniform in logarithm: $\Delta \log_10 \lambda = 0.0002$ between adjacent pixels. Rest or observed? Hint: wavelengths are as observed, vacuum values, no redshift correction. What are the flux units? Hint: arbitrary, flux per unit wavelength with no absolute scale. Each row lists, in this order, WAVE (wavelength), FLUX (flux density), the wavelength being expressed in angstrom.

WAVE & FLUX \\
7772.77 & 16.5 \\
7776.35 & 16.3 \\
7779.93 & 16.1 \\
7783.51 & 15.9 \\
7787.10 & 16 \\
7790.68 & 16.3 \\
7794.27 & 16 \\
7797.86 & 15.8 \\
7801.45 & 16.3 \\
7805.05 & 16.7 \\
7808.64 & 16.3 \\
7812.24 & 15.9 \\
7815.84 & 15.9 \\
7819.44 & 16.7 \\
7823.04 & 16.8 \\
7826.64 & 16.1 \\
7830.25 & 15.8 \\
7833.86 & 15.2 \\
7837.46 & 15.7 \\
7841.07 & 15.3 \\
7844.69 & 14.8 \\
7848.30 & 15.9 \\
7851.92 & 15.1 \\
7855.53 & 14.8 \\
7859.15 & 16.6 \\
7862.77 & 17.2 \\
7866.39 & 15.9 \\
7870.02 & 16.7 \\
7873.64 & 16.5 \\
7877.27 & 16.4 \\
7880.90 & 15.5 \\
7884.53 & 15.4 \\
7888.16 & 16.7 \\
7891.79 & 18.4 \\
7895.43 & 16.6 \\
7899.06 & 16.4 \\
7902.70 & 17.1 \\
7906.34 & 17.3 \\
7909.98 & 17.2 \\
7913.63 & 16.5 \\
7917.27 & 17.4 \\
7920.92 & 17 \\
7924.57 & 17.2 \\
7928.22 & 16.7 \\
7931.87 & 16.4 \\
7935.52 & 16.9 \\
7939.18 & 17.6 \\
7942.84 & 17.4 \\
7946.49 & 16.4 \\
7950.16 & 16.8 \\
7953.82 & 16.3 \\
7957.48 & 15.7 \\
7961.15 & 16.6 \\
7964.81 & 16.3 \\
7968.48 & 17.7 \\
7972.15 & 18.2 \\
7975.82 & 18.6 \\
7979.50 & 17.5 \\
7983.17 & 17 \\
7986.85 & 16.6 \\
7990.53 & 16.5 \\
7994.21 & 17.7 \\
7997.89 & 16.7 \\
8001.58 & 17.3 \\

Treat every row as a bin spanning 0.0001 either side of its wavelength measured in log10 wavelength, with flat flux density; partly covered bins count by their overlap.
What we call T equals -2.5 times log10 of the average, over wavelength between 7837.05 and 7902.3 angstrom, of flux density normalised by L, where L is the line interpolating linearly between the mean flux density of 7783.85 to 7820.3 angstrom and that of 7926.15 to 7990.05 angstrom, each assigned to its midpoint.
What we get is 0.025 mag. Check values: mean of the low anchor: 16.2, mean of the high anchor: 17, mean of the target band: 16.1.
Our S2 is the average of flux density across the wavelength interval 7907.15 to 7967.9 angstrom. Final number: 16.8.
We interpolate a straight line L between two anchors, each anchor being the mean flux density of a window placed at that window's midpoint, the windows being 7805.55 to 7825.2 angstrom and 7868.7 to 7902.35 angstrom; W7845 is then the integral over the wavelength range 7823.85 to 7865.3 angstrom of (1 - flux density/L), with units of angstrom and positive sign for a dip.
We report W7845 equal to 1.80 angstrom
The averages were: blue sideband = 16.3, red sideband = 16.5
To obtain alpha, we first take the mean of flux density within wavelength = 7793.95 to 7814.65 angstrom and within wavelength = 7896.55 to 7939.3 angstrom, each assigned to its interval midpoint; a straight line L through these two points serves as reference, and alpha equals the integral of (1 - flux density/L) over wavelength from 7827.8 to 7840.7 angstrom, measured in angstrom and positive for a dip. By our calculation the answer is 0.6 angstrom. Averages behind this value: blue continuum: 16.2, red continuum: 16.9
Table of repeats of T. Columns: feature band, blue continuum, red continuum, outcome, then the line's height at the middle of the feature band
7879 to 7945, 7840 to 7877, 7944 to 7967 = -0.045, 16.2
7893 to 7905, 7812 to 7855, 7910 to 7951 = -0.017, 16.6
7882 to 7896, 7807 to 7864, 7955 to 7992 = -0.026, 16.3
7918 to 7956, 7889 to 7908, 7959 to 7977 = 0.026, 17.3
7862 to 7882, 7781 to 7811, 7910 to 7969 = 0.010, 16.5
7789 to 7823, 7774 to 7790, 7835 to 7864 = -0.020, 15.9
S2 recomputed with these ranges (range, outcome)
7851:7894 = 16.3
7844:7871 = 15.9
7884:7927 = 17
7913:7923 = 17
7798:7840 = 16.1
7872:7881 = 16.2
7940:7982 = 17.1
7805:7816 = 16.2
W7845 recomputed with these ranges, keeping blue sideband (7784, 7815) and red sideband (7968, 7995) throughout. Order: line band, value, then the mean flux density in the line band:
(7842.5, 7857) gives 1.2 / 15.2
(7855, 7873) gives 0.3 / 16.4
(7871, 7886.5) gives 0.7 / 16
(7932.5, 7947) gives 0.1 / 17.1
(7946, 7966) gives 1.1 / 16.3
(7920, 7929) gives 0.0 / 17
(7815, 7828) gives -0.1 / 16.4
